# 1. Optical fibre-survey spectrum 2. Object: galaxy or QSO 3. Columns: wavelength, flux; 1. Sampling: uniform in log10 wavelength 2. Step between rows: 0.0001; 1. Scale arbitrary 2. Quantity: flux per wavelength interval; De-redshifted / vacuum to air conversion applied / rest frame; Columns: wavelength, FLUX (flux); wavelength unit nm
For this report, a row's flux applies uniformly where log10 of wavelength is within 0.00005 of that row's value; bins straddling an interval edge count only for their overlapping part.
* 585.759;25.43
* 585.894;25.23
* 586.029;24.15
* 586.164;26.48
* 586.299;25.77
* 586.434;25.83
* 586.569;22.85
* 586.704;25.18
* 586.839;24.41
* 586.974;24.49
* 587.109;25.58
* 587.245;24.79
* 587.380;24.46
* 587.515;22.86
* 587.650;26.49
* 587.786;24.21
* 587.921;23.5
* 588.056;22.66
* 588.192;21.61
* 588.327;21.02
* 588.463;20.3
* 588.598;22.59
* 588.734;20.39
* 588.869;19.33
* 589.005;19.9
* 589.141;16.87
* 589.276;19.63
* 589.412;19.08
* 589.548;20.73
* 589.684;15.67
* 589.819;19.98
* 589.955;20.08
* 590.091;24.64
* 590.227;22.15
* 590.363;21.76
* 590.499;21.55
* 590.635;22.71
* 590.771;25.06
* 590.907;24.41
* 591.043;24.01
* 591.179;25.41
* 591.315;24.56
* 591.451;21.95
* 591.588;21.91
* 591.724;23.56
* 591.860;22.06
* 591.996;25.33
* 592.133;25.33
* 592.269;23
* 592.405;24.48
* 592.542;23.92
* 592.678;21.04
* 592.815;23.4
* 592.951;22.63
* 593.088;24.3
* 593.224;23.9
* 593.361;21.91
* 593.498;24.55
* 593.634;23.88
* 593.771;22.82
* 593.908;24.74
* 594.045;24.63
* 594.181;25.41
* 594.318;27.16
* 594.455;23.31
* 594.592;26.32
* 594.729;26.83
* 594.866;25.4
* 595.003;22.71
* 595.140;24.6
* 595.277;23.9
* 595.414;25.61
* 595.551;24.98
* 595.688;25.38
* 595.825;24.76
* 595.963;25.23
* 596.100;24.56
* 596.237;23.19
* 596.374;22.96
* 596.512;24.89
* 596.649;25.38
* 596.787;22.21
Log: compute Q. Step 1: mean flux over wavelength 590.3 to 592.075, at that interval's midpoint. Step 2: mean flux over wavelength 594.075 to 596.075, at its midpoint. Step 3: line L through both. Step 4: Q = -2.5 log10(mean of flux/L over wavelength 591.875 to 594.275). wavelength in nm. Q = 0.02 mag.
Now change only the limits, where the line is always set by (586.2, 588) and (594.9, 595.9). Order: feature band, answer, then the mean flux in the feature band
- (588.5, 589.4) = 0.24 mag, 19.8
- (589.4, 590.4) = 0.20 mag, 20.5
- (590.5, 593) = 0.05 mag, 23.6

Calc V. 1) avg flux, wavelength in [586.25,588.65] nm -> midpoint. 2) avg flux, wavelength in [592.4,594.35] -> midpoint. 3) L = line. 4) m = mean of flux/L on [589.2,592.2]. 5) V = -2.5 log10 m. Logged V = 0.07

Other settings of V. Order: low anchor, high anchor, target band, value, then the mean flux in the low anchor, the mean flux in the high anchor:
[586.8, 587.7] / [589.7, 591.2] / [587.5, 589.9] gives 0.14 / 24.7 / 22.6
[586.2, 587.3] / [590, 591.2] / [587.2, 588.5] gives 0.06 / 24.9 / 23.4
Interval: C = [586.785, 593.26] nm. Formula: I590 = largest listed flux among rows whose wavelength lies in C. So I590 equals 26.49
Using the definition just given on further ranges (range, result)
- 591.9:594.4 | 27.16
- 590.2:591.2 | 25.41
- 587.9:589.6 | 23.5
